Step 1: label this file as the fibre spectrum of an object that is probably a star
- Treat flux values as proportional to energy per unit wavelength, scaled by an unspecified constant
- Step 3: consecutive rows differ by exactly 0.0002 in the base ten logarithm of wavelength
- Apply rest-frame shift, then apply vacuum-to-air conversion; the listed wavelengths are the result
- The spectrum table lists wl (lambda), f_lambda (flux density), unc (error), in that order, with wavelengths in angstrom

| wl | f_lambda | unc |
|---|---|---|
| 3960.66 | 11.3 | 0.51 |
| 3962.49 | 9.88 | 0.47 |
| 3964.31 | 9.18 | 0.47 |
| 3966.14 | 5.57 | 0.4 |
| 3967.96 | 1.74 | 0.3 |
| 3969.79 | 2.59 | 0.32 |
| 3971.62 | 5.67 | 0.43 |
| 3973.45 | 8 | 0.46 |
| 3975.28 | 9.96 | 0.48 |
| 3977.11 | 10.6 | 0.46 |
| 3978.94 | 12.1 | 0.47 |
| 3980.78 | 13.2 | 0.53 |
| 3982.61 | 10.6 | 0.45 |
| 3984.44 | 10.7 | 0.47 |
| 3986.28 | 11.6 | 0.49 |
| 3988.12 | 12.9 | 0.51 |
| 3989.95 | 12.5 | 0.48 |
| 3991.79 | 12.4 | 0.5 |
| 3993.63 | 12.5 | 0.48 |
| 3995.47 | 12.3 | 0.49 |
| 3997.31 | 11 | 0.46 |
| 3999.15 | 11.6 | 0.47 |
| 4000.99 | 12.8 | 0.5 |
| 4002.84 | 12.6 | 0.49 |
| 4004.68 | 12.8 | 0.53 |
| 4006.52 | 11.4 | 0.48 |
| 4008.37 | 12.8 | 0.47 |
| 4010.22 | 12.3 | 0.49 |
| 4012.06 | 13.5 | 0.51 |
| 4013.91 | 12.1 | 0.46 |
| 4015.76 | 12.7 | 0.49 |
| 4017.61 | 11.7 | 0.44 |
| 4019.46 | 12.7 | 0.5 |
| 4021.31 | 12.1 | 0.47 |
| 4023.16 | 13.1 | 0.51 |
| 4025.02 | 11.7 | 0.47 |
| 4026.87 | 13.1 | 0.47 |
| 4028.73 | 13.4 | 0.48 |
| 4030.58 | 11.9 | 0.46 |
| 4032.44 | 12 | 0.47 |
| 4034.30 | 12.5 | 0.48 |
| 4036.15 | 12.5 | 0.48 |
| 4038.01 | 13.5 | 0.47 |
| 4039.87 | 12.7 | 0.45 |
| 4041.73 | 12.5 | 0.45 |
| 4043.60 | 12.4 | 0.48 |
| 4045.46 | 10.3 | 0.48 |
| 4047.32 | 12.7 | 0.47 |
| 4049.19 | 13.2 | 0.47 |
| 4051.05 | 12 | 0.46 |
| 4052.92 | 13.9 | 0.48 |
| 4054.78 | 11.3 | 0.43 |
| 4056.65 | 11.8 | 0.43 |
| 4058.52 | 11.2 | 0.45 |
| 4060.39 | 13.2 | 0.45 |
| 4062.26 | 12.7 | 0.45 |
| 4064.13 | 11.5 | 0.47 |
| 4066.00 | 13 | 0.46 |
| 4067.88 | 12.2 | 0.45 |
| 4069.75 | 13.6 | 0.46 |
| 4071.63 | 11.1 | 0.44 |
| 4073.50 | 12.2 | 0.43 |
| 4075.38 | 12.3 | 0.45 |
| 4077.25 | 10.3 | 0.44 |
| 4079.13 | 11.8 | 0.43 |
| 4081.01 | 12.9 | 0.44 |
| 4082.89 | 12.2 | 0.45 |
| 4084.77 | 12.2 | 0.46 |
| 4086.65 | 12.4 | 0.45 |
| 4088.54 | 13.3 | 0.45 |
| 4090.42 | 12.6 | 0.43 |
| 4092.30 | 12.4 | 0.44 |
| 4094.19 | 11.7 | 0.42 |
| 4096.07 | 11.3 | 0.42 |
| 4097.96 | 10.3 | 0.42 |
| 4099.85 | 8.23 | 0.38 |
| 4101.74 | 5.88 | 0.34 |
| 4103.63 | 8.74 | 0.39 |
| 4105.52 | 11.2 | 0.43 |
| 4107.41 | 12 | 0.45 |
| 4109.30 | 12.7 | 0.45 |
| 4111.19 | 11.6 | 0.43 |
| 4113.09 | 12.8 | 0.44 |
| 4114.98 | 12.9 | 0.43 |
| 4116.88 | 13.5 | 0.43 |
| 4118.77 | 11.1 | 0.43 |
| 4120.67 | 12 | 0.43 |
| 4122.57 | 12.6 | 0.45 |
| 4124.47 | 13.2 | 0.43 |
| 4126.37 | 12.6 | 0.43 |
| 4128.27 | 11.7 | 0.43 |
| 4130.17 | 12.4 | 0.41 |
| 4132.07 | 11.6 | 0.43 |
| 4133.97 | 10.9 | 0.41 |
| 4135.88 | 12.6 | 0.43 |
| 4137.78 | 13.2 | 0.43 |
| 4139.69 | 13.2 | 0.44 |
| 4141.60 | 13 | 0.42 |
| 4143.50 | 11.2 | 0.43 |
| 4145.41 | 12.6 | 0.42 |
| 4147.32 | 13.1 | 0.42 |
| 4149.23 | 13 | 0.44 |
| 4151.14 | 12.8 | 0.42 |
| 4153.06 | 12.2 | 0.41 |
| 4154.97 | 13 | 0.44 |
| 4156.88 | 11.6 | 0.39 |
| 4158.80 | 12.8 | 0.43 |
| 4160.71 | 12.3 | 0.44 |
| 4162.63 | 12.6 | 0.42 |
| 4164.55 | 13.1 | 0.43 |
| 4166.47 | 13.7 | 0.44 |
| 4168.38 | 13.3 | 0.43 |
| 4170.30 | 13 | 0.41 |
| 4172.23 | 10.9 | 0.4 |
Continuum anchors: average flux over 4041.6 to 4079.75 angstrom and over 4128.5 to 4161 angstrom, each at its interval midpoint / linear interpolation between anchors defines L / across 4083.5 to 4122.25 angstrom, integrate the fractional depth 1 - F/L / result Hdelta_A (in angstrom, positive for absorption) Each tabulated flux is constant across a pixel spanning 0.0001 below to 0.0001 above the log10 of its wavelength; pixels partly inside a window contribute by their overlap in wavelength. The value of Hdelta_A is 2.59 angstrom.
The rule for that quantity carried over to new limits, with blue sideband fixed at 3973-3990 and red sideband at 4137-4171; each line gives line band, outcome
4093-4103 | 2.23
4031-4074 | -1.74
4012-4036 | -1.75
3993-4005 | -0.84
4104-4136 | 0.85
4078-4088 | -0.14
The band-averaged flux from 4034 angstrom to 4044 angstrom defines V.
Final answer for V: 12.7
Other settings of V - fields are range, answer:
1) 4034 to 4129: 12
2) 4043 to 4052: 12.1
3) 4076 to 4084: 11.8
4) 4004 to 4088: 12.3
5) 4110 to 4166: 12.5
